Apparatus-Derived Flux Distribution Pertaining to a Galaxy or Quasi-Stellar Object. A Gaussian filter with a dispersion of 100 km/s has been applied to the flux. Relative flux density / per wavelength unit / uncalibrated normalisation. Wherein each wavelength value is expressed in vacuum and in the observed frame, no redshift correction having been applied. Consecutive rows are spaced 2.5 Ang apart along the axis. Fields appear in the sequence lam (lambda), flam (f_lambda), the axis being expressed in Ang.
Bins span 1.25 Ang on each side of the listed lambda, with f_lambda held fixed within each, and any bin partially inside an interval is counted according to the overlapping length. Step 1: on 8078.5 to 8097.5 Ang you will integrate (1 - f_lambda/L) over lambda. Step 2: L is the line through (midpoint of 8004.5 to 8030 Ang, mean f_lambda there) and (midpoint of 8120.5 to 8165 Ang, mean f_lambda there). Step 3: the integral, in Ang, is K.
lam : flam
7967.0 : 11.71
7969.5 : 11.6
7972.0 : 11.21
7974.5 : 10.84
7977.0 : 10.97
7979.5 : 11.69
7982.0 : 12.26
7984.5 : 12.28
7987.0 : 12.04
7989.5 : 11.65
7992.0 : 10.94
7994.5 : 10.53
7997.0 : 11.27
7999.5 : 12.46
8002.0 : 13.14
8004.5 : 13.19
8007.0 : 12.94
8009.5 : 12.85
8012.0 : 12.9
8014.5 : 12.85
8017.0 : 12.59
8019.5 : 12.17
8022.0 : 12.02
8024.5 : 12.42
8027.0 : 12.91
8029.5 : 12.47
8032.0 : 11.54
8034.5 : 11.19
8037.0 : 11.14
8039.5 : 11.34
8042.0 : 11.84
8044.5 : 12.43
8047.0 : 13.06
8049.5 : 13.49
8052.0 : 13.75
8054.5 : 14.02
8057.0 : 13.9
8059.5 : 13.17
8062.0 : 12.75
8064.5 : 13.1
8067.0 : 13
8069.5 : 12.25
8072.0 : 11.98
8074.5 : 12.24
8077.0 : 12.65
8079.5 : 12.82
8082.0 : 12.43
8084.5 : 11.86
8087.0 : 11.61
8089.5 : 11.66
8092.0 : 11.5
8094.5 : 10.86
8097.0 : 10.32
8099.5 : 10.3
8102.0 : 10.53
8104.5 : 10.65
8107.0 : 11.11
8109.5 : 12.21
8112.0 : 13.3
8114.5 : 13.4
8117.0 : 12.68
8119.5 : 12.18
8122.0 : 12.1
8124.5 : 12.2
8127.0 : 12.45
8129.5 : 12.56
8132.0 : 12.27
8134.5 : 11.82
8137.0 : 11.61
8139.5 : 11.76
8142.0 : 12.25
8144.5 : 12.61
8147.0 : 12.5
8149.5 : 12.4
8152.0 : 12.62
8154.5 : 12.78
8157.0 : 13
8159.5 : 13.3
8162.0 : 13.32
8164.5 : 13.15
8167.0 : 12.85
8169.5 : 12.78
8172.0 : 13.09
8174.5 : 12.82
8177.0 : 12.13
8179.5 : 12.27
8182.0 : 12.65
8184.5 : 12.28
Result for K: 1.33 Ang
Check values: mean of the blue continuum 12.6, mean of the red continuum 12.5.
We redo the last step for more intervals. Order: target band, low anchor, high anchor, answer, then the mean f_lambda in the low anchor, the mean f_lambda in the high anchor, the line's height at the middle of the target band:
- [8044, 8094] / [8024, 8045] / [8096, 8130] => -3.33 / 11.9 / 11.9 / 11.9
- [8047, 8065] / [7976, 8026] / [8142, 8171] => -1.51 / 12.2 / 12.8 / 12.4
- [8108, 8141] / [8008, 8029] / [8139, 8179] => 0.91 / 12.6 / 12.7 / 12.7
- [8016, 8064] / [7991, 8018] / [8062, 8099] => -1.42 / 12.3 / 12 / 12.2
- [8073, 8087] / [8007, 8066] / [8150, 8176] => 0.45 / 12.6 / 12.9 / 12.7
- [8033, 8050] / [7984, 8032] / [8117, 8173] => 0.47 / 12.3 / 12.5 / 12.3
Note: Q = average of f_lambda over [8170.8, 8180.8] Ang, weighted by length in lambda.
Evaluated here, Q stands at 12.6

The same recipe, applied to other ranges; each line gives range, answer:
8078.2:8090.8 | 12.1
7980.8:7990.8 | 12.1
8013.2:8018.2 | 12.7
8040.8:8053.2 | 12.9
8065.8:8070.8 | 12.6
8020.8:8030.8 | 12.5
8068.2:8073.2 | 12.1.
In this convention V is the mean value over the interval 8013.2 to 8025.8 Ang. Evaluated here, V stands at 12.4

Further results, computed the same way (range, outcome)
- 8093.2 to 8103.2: 10.5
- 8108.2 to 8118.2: 12.9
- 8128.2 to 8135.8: 12.2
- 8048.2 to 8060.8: 13.7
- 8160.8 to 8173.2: 13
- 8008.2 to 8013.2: 12.9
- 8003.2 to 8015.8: 12.9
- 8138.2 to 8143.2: 12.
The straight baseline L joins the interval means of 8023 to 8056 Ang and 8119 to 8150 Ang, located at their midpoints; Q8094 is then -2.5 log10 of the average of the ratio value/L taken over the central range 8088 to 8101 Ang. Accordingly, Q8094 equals 0.13 mag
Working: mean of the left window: 12.4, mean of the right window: 12.2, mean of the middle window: 10.9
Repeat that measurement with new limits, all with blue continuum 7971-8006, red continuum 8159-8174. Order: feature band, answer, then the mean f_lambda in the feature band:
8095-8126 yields 0.082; 11.7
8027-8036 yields 0.017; 11.9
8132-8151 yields 0.063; 12.2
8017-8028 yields -0.034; 12.4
